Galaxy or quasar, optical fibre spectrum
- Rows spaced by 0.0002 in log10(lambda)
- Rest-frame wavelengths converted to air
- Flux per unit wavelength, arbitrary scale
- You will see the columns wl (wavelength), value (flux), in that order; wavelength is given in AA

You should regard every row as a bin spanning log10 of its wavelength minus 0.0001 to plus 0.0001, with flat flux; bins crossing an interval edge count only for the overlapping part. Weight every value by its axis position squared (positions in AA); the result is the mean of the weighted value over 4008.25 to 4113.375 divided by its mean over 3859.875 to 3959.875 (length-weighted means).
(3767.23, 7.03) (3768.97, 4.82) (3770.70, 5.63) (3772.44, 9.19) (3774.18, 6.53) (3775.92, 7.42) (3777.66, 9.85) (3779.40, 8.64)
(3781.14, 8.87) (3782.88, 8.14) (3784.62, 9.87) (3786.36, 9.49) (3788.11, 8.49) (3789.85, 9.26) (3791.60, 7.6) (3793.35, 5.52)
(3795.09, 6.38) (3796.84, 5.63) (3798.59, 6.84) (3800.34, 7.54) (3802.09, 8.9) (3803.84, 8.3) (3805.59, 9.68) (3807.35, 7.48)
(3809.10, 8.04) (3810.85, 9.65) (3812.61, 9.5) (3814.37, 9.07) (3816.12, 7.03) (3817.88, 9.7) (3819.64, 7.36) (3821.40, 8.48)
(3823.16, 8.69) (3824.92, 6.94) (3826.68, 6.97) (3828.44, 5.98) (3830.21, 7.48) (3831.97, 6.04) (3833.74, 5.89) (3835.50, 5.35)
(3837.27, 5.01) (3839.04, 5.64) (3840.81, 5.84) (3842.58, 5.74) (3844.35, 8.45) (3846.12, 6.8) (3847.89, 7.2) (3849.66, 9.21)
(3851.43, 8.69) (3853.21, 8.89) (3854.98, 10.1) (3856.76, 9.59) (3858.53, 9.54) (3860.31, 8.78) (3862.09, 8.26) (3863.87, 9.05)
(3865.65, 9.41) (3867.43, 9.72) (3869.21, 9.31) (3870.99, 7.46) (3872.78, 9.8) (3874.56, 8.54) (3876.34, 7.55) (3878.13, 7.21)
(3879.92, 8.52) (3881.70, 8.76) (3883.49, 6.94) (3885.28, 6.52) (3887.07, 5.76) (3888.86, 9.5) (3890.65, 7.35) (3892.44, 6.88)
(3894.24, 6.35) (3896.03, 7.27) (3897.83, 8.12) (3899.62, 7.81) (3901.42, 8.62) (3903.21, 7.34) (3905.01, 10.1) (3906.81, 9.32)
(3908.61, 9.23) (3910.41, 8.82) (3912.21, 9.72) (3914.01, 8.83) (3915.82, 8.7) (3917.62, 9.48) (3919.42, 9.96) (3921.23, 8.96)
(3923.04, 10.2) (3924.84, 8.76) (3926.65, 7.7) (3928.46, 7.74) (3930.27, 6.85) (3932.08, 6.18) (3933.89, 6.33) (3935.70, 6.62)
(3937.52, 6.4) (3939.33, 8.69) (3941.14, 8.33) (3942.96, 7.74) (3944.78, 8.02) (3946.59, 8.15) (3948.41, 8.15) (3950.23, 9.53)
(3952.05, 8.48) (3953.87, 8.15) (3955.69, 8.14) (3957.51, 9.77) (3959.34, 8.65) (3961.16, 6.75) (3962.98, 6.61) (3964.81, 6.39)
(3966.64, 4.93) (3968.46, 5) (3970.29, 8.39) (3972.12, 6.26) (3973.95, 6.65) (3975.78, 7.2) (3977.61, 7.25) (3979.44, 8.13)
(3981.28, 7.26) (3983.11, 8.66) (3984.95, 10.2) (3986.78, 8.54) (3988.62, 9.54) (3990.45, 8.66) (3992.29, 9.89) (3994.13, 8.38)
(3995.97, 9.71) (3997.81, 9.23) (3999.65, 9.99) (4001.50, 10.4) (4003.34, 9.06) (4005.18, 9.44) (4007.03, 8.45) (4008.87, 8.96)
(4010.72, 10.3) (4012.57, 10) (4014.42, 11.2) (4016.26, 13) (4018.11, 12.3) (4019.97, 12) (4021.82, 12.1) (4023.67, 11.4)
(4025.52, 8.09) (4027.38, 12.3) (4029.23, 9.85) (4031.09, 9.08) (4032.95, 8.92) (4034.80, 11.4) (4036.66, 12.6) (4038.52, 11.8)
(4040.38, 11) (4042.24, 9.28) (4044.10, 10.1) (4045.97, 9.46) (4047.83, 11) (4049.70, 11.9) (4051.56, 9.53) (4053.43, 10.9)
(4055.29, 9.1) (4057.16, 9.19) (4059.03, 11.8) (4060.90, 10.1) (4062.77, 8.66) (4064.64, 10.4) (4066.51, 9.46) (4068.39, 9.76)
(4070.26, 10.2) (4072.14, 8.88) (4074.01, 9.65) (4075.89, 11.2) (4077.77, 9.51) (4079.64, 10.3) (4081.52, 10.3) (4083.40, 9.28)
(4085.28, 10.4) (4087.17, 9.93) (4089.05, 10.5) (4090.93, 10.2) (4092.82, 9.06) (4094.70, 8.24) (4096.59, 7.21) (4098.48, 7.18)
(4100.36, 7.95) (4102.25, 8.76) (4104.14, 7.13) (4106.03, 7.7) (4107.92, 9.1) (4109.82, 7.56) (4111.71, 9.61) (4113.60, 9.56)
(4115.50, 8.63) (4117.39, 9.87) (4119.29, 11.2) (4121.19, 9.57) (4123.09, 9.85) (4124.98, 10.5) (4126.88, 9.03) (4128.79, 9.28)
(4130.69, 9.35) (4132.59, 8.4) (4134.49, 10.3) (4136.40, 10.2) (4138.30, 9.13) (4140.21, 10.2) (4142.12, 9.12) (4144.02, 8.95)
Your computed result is 1.3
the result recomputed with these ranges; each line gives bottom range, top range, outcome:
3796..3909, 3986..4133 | 1.37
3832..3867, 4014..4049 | 1.54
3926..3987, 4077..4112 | 1.26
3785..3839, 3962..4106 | 1.39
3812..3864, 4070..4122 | 1.37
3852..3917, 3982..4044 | 1.29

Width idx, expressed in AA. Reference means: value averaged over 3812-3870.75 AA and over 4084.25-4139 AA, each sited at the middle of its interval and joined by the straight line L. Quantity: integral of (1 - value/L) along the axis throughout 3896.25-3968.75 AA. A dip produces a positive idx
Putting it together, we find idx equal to 1.7 AA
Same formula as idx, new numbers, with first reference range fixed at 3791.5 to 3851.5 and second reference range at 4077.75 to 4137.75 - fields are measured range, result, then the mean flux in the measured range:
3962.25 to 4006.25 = 1.43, 8.17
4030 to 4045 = -2.97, 10.5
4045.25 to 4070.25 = -3.36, 10.1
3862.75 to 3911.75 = -2.60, 8.21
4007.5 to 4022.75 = -4.45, 11.2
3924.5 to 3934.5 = 1.08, 7.2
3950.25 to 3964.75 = 0.33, 8.07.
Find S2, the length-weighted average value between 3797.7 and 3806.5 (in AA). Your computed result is 8.24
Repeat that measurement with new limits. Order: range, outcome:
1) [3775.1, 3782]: 8.7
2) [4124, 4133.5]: 9.32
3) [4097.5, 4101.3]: 7.57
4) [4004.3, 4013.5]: 9.42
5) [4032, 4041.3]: 11.1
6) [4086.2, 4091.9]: 10.2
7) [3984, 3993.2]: 9.37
